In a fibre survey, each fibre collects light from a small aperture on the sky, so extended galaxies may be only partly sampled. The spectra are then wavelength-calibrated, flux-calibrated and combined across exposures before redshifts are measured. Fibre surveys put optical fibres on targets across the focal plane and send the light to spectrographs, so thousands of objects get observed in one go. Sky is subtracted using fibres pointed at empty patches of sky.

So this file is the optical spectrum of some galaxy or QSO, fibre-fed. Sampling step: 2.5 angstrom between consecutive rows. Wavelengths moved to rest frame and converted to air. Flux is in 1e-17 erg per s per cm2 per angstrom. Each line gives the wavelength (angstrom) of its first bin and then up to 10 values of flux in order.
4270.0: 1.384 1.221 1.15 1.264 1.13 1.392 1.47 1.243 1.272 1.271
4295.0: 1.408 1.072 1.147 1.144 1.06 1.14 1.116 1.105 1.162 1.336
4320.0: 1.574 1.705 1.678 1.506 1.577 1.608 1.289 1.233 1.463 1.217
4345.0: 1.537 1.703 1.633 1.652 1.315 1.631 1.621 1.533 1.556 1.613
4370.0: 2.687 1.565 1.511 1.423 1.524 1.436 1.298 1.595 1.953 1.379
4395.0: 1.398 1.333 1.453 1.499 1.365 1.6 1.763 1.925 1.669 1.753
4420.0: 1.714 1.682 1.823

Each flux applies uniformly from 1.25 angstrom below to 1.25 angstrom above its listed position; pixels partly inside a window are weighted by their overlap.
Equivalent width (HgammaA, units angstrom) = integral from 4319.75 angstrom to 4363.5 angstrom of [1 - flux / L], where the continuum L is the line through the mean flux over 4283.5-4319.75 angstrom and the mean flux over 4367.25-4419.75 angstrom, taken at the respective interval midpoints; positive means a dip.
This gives -4.3 angstrom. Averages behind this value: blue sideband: 1.22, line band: 1.53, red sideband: 1.61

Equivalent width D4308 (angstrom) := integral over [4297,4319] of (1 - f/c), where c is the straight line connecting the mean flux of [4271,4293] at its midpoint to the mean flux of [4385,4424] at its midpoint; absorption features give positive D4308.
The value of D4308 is 3.1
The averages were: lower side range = 1.27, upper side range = 1.6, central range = 1.15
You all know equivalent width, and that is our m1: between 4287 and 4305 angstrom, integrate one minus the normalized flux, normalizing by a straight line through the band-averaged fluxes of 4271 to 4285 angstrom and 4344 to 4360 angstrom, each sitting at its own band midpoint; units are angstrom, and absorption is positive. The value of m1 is 1.66 angstrom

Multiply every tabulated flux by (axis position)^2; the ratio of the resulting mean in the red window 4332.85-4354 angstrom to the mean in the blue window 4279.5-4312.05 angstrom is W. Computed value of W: 1.2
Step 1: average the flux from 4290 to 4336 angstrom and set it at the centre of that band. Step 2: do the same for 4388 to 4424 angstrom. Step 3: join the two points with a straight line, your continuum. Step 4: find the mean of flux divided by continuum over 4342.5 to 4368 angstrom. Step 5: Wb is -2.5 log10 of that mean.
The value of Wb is -0.08 mag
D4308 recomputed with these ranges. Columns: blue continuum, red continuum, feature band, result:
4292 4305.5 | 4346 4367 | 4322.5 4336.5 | -1.5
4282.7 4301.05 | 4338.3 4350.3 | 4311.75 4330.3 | -0.8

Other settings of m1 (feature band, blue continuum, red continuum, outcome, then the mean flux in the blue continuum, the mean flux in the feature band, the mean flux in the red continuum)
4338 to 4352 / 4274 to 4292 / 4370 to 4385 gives -0.28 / 1.28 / 1.5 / 1.58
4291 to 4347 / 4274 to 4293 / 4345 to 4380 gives 4.02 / 1.28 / 1.34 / 1.64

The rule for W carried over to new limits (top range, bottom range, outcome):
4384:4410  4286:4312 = 1.32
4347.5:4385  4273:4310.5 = 1.37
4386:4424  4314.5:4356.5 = 1.11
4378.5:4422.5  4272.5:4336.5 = 1.25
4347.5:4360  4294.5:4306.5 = 1.41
